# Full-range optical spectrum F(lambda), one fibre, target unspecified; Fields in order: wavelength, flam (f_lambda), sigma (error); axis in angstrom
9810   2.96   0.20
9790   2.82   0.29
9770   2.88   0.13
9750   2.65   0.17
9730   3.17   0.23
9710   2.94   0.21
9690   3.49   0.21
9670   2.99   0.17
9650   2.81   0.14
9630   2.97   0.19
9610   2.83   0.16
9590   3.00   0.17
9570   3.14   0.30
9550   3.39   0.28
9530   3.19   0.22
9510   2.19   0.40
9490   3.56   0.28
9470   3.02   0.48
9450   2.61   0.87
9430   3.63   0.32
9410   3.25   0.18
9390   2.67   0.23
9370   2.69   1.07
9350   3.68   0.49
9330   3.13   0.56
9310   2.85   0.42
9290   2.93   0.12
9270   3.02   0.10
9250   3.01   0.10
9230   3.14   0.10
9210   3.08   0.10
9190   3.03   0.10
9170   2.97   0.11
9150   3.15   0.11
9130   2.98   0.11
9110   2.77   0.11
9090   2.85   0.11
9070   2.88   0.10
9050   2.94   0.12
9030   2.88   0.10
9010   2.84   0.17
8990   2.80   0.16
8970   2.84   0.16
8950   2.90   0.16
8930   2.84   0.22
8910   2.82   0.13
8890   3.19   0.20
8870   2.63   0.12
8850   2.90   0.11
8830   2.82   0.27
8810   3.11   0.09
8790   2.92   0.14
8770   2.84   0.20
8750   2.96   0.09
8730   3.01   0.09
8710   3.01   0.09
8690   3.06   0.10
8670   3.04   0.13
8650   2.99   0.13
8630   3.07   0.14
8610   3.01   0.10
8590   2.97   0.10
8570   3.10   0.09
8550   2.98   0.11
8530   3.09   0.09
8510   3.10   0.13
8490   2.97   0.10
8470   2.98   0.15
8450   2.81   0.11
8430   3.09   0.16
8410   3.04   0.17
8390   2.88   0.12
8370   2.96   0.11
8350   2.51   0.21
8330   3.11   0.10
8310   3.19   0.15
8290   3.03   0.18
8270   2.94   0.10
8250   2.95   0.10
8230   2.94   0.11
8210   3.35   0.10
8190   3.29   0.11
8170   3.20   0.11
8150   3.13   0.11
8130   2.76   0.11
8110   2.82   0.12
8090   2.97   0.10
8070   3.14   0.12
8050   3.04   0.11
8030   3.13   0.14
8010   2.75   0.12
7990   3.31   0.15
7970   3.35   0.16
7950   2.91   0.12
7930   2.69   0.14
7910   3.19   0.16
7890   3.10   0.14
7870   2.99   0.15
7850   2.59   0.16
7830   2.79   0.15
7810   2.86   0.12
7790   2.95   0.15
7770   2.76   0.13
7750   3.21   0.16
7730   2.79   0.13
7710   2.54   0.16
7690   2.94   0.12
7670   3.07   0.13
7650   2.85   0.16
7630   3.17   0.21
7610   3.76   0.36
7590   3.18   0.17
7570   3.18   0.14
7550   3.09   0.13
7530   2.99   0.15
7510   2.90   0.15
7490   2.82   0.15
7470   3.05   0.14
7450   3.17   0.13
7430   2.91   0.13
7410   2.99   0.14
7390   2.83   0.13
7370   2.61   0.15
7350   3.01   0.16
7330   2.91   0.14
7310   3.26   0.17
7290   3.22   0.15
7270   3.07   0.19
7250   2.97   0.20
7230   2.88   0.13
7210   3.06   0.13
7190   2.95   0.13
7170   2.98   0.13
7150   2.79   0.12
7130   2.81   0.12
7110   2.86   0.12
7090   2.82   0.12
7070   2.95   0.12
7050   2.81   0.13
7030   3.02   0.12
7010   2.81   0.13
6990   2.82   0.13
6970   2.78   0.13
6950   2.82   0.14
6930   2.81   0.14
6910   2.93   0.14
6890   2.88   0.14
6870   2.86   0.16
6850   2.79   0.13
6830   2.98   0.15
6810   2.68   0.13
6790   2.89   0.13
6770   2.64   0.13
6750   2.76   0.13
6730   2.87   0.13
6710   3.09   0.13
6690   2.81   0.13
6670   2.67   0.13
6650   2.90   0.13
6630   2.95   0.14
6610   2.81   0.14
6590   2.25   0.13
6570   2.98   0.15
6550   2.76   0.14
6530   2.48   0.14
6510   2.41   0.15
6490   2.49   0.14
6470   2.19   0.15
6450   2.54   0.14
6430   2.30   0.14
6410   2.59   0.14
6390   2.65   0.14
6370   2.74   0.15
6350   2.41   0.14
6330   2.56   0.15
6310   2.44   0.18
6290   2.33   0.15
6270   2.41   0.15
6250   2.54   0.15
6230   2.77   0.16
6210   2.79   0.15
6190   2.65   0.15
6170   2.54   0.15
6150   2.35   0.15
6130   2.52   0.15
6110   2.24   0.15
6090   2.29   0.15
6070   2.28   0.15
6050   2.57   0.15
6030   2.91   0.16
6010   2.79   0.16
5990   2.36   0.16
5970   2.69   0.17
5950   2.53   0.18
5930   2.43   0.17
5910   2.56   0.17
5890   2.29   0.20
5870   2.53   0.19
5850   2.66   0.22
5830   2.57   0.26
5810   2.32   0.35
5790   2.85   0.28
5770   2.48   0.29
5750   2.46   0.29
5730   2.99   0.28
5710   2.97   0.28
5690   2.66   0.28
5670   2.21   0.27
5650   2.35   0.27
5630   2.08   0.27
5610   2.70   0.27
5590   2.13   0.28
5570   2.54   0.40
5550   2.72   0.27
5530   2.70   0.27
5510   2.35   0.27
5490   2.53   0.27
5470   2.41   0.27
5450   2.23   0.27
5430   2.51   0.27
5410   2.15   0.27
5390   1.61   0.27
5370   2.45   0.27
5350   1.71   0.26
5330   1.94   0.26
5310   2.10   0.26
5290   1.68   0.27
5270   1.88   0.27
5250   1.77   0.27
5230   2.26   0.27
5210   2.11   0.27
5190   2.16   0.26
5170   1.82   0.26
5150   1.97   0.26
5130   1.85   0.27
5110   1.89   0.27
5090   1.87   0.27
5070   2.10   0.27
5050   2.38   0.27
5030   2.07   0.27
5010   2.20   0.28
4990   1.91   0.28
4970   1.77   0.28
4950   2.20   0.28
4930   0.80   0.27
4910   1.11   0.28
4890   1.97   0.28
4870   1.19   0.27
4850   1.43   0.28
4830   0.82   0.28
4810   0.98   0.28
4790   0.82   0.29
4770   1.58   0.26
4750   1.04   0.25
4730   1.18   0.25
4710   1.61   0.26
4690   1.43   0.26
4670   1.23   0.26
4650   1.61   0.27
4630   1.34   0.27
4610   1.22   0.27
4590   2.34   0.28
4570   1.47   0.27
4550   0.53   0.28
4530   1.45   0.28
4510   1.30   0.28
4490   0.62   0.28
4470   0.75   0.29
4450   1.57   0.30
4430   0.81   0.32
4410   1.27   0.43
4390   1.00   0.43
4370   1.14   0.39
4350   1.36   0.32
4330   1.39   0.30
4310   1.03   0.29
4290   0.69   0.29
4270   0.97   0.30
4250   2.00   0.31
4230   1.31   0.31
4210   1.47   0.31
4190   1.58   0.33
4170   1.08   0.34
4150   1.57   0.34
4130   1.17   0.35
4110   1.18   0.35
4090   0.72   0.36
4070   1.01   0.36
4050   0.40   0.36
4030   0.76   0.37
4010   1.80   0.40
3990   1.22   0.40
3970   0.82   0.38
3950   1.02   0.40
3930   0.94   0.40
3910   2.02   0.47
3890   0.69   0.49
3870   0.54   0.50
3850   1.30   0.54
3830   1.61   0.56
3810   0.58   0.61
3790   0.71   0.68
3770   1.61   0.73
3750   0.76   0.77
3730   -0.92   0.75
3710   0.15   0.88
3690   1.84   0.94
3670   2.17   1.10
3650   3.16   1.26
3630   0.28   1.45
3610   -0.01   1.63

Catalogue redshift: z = 0.25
